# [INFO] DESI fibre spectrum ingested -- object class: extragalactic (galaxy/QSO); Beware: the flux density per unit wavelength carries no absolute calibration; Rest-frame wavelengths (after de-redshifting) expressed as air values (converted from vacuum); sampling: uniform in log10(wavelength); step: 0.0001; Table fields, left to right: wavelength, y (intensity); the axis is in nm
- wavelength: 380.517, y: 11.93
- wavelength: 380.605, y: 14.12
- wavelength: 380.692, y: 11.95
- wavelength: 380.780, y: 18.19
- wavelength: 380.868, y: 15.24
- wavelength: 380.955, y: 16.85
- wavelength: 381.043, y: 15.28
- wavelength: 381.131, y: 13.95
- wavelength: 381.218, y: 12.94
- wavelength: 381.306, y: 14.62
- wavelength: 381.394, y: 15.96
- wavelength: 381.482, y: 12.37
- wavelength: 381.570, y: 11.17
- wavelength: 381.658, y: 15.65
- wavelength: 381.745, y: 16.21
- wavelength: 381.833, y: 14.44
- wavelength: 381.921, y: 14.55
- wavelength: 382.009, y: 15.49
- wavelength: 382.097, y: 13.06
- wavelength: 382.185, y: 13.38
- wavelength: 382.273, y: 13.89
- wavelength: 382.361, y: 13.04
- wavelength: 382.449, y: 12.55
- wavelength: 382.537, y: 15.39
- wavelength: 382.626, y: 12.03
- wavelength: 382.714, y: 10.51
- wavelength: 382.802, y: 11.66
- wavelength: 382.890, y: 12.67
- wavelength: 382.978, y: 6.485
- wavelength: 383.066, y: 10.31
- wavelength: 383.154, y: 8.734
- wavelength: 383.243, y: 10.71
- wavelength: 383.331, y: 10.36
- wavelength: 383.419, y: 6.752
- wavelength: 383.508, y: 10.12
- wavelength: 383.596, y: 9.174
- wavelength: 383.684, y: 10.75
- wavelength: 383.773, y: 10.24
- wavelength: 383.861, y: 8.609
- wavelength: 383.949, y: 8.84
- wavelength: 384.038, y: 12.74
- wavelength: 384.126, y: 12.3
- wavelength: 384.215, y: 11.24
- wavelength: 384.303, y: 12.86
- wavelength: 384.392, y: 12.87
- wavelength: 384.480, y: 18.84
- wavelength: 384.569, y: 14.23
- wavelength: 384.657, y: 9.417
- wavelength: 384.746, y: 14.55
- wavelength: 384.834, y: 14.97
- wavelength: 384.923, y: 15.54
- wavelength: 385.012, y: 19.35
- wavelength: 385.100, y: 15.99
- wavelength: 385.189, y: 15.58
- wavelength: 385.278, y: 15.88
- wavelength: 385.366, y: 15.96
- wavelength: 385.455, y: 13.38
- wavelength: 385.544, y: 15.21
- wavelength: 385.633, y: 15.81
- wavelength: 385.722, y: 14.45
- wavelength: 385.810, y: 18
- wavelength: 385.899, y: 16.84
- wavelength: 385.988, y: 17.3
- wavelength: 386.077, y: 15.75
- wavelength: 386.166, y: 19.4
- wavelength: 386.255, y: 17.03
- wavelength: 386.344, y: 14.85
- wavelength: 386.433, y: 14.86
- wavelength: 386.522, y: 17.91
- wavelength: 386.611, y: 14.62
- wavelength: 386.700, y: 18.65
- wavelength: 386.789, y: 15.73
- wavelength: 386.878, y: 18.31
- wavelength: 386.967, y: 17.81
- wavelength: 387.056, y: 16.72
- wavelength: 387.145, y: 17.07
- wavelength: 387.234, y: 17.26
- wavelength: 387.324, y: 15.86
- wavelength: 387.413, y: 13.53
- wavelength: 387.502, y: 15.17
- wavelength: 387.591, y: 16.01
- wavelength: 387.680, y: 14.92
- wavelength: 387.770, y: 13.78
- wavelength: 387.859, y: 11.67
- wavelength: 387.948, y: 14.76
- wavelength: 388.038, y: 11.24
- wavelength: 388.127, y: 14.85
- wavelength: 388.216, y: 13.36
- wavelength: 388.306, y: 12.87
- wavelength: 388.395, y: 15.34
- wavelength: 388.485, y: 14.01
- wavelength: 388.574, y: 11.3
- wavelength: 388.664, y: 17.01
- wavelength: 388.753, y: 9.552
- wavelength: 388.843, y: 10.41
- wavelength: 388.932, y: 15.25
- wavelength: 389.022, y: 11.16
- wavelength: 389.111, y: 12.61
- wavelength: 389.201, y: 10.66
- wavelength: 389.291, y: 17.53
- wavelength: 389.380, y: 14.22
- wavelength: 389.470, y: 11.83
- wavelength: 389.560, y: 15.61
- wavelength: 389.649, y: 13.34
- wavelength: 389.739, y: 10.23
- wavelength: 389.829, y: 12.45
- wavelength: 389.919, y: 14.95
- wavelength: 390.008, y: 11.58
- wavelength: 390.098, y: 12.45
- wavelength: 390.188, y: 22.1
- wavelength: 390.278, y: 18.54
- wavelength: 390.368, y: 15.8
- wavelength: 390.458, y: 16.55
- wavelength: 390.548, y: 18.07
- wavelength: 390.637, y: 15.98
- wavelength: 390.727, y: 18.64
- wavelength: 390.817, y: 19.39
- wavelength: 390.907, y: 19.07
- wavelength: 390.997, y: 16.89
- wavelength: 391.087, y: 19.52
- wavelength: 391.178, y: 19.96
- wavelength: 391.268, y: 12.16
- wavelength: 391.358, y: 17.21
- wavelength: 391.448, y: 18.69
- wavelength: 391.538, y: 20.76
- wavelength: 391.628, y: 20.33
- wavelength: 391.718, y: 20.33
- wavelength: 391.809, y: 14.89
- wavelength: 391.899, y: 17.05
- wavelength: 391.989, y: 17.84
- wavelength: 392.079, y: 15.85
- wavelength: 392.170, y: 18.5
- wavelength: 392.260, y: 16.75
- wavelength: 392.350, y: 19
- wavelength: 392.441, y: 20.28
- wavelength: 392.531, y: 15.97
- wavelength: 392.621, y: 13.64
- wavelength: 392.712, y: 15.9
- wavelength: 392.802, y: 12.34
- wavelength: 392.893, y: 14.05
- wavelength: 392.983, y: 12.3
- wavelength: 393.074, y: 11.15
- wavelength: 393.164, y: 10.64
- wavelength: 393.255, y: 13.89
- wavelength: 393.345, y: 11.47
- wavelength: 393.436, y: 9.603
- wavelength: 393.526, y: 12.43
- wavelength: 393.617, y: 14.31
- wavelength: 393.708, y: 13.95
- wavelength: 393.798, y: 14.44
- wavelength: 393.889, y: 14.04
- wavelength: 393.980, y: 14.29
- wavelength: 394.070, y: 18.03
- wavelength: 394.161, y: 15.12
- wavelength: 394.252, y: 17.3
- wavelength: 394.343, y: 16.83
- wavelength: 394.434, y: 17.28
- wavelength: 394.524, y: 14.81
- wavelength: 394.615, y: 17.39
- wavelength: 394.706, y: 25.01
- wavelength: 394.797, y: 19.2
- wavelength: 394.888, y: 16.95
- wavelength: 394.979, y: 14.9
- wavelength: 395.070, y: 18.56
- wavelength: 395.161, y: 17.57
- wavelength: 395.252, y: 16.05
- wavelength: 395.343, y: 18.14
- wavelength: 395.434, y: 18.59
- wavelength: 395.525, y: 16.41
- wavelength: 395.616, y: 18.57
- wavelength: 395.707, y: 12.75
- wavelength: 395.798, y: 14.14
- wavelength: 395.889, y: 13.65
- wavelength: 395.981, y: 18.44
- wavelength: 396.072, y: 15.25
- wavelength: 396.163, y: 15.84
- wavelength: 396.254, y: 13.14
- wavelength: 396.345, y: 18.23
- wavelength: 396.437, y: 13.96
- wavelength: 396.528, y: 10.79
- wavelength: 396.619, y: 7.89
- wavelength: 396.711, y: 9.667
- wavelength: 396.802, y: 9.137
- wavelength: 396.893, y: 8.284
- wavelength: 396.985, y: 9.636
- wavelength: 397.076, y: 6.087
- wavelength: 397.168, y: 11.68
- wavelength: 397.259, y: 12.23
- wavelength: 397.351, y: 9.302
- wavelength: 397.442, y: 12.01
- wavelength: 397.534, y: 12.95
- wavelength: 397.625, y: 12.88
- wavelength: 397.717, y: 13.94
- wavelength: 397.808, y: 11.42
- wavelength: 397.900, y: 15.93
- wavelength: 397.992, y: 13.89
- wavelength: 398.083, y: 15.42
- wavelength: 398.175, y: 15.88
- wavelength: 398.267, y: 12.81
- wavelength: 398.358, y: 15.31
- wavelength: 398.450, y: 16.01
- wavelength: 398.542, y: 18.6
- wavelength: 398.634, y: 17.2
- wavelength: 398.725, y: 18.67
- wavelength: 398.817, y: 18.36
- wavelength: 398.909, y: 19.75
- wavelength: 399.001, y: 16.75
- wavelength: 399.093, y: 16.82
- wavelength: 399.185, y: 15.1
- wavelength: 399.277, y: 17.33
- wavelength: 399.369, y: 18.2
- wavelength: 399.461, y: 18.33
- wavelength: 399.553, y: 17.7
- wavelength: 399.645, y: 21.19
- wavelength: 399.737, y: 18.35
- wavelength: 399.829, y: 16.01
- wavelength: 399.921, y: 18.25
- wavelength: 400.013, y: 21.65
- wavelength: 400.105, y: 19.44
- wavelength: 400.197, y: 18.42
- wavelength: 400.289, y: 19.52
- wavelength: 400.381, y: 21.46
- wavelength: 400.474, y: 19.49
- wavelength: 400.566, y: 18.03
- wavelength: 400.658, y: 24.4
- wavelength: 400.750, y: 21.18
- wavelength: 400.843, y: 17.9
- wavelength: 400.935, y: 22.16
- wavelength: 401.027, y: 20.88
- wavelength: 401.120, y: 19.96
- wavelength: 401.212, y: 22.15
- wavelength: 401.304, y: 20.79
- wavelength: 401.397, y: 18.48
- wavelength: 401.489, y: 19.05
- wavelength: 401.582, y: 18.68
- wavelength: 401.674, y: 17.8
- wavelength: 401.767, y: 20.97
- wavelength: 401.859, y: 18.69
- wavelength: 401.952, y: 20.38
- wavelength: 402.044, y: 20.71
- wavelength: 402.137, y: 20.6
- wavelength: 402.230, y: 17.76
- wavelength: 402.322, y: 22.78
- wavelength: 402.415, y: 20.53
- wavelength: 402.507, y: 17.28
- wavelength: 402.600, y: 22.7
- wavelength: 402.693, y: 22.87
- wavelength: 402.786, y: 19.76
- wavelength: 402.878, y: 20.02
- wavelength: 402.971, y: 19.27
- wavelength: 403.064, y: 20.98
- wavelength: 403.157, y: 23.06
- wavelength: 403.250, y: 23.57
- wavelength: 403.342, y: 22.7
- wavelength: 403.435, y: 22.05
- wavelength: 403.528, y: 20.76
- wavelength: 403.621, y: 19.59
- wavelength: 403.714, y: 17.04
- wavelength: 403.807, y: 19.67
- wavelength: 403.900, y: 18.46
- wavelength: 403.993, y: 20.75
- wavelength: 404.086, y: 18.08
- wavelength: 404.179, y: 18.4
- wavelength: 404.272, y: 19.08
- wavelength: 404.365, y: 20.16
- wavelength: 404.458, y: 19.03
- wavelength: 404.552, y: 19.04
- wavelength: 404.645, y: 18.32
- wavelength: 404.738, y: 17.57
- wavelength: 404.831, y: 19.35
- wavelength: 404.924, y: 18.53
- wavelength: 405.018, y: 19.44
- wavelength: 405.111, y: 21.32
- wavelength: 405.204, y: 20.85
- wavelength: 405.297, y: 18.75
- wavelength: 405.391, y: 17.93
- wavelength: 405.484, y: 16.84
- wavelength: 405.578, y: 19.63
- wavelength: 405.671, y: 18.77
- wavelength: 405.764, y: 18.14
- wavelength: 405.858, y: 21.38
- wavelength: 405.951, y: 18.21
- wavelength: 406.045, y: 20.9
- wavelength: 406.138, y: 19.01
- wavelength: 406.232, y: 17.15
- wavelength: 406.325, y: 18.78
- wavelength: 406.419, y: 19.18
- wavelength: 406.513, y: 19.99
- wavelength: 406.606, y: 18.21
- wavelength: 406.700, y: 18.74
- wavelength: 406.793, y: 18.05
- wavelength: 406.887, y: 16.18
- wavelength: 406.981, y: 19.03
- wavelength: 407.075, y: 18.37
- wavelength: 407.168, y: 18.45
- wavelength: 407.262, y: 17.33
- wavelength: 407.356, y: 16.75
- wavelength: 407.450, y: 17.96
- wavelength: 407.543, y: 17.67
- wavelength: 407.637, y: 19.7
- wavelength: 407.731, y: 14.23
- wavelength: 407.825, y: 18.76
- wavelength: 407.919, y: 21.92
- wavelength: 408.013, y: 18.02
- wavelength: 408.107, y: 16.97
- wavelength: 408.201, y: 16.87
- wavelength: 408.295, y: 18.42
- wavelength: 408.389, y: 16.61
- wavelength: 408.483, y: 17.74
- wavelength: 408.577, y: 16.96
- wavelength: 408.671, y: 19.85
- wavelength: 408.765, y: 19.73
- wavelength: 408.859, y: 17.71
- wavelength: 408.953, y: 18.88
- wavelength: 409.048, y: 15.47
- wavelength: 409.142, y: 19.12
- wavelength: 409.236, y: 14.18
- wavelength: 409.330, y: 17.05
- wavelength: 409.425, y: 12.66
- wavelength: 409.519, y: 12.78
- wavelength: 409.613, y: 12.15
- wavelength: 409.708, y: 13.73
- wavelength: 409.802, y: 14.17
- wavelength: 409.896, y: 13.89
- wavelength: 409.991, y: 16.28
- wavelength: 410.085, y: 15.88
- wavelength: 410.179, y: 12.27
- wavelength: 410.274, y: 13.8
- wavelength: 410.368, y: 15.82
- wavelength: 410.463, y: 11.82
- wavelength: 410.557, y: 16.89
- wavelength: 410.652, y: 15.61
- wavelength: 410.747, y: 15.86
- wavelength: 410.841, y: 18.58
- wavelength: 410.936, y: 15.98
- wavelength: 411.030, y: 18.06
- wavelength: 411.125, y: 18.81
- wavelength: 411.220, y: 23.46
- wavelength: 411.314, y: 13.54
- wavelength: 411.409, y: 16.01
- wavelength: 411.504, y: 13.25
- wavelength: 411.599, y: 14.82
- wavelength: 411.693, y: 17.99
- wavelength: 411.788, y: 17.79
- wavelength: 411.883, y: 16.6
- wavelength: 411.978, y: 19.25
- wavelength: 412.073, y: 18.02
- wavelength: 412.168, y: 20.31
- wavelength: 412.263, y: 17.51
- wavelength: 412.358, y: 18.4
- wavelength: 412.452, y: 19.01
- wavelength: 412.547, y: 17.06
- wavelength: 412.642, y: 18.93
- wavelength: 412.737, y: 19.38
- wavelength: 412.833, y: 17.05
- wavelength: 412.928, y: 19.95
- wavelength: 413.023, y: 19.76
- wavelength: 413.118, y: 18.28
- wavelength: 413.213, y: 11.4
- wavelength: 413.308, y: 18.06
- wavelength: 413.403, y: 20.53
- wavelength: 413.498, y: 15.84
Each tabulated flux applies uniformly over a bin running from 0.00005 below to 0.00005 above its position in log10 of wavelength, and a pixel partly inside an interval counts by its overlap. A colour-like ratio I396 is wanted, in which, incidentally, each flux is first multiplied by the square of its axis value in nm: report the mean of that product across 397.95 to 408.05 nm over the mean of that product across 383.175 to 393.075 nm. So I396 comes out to 1.37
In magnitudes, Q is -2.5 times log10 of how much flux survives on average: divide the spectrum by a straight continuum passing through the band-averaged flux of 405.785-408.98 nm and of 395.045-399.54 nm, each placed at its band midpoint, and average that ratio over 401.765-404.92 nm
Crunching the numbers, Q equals -0.19 mag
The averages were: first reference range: 14.6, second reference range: 18.3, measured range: 20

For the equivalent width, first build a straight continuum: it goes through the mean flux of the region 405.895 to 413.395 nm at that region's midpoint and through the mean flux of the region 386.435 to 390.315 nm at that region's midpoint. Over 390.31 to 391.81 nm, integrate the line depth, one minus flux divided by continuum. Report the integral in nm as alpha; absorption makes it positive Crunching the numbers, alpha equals -0.317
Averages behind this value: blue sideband 14.5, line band 18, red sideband 17.2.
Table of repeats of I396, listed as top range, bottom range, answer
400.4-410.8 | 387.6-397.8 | 1.33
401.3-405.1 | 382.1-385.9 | 1.71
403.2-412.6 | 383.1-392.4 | 1.32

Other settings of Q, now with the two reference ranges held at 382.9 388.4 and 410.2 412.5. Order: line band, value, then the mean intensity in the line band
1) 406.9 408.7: -0.09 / 17.9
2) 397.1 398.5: 0.16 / 13.3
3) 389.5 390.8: -0.07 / 15.5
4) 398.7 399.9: -0.15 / 17.9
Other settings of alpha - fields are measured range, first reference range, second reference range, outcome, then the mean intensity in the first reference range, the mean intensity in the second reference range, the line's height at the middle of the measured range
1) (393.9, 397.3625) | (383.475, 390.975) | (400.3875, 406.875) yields 0.483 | 14.7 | 19.7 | 17.3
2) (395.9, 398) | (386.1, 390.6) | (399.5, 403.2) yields 0.687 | 14.8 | 20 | 18.3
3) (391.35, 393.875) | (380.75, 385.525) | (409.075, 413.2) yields -0.212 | 13.1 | 16.5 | 14.3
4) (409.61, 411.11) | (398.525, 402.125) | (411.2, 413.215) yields 0.226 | 19.2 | 17.7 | 17.9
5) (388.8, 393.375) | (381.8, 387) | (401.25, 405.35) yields 0.090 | 13.8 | 19.9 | 15.9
